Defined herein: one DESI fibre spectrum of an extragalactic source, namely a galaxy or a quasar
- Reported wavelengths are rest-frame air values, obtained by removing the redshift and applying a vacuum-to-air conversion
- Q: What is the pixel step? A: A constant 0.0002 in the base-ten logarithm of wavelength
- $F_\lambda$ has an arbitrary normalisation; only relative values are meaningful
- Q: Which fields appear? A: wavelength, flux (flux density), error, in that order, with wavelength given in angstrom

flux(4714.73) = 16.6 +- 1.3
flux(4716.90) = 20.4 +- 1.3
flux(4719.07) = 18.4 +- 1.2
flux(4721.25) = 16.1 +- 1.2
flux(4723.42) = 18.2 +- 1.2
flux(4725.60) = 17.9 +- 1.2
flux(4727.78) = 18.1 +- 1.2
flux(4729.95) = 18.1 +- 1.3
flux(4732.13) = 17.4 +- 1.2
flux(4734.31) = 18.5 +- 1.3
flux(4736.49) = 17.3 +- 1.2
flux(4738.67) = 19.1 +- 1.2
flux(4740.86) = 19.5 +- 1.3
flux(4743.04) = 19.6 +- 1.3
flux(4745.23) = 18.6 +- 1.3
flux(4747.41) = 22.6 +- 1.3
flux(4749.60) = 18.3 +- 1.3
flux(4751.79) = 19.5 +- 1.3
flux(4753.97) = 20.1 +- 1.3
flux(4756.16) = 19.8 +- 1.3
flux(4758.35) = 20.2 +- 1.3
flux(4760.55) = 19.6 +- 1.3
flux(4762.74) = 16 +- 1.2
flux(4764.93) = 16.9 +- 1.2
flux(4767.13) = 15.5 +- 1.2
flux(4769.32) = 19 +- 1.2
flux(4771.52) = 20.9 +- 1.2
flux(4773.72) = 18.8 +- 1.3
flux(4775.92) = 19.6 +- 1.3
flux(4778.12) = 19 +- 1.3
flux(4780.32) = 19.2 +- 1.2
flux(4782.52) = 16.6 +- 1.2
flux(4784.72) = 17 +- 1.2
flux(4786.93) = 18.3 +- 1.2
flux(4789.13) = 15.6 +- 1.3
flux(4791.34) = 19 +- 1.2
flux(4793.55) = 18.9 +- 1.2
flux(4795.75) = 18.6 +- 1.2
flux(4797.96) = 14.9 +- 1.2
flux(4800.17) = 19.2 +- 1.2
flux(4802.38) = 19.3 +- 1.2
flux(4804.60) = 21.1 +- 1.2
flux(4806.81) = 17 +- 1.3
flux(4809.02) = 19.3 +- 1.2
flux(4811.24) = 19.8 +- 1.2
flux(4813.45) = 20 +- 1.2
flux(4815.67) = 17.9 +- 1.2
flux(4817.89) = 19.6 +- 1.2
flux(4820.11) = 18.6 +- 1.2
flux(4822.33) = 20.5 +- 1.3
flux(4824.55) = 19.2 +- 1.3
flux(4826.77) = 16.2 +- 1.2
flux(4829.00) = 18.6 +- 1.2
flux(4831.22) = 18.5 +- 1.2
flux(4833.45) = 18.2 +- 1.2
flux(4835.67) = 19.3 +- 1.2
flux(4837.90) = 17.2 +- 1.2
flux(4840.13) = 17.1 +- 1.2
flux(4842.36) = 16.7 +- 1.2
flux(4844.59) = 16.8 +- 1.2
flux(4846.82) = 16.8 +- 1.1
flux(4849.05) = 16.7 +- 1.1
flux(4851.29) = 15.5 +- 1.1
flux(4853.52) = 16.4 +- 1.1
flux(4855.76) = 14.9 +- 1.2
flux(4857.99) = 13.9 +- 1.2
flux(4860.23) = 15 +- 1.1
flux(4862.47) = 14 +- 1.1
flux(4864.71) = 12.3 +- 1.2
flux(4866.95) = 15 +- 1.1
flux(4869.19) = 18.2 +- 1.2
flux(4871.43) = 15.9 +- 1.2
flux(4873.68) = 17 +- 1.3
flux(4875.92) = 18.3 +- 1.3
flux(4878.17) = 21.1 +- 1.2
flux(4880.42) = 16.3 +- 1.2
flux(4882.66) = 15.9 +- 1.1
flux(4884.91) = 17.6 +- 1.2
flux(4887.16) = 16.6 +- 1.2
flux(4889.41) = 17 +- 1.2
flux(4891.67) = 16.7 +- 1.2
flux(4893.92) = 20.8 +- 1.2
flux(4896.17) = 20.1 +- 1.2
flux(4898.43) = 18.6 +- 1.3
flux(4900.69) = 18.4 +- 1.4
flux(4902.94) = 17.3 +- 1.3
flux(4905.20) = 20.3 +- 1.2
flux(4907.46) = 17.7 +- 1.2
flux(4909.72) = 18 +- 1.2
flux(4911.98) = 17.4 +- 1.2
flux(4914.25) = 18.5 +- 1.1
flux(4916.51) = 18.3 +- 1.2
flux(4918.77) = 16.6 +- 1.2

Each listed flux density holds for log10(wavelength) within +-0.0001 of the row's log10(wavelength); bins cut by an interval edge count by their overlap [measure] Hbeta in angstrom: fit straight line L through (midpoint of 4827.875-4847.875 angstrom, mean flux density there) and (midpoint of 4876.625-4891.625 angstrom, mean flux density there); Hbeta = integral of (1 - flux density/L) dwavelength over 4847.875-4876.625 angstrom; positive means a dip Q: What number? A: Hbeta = 3.2 angstrom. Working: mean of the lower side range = 17.7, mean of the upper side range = 17.4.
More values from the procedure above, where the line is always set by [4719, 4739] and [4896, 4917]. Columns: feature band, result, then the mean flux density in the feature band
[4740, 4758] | -1.9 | 19.8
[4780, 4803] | 0.3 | 17.8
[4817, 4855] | 0.9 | 17.7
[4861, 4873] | 2.0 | 15.1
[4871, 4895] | 0.9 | 17.6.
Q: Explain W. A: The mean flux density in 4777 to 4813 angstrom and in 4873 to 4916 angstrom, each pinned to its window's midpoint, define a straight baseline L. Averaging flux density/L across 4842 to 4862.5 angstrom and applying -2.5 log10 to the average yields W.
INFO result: 0.16 mag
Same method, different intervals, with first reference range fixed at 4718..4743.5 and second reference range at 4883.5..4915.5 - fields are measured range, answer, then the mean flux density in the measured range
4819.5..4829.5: -0.03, 18.6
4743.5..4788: -0.04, 18.8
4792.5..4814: -0.04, 18.8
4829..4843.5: 0.02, 17.9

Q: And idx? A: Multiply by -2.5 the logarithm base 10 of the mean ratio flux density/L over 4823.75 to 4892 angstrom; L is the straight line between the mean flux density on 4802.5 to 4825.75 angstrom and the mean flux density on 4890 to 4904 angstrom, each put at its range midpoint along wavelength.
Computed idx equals 0.13 mag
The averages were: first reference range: 19.3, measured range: 16.7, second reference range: 18.6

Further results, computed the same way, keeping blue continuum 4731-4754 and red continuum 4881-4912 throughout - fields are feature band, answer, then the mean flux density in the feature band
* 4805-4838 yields -0.01 mag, 18.8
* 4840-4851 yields 0.10 mag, 16.7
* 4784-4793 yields 0.07 mag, 17.6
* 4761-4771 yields 0.10 mag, 17.3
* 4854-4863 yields 0.24 mag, 14.6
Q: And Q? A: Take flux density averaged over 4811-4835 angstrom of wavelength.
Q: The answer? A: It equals 18.8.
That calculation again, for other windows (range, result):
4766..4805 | 18.3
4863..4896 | 17.1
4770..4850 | 18.3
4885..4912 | 18.3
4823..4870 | 16.5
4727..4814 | 18.6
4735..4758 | 19.5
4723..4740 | 18.1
